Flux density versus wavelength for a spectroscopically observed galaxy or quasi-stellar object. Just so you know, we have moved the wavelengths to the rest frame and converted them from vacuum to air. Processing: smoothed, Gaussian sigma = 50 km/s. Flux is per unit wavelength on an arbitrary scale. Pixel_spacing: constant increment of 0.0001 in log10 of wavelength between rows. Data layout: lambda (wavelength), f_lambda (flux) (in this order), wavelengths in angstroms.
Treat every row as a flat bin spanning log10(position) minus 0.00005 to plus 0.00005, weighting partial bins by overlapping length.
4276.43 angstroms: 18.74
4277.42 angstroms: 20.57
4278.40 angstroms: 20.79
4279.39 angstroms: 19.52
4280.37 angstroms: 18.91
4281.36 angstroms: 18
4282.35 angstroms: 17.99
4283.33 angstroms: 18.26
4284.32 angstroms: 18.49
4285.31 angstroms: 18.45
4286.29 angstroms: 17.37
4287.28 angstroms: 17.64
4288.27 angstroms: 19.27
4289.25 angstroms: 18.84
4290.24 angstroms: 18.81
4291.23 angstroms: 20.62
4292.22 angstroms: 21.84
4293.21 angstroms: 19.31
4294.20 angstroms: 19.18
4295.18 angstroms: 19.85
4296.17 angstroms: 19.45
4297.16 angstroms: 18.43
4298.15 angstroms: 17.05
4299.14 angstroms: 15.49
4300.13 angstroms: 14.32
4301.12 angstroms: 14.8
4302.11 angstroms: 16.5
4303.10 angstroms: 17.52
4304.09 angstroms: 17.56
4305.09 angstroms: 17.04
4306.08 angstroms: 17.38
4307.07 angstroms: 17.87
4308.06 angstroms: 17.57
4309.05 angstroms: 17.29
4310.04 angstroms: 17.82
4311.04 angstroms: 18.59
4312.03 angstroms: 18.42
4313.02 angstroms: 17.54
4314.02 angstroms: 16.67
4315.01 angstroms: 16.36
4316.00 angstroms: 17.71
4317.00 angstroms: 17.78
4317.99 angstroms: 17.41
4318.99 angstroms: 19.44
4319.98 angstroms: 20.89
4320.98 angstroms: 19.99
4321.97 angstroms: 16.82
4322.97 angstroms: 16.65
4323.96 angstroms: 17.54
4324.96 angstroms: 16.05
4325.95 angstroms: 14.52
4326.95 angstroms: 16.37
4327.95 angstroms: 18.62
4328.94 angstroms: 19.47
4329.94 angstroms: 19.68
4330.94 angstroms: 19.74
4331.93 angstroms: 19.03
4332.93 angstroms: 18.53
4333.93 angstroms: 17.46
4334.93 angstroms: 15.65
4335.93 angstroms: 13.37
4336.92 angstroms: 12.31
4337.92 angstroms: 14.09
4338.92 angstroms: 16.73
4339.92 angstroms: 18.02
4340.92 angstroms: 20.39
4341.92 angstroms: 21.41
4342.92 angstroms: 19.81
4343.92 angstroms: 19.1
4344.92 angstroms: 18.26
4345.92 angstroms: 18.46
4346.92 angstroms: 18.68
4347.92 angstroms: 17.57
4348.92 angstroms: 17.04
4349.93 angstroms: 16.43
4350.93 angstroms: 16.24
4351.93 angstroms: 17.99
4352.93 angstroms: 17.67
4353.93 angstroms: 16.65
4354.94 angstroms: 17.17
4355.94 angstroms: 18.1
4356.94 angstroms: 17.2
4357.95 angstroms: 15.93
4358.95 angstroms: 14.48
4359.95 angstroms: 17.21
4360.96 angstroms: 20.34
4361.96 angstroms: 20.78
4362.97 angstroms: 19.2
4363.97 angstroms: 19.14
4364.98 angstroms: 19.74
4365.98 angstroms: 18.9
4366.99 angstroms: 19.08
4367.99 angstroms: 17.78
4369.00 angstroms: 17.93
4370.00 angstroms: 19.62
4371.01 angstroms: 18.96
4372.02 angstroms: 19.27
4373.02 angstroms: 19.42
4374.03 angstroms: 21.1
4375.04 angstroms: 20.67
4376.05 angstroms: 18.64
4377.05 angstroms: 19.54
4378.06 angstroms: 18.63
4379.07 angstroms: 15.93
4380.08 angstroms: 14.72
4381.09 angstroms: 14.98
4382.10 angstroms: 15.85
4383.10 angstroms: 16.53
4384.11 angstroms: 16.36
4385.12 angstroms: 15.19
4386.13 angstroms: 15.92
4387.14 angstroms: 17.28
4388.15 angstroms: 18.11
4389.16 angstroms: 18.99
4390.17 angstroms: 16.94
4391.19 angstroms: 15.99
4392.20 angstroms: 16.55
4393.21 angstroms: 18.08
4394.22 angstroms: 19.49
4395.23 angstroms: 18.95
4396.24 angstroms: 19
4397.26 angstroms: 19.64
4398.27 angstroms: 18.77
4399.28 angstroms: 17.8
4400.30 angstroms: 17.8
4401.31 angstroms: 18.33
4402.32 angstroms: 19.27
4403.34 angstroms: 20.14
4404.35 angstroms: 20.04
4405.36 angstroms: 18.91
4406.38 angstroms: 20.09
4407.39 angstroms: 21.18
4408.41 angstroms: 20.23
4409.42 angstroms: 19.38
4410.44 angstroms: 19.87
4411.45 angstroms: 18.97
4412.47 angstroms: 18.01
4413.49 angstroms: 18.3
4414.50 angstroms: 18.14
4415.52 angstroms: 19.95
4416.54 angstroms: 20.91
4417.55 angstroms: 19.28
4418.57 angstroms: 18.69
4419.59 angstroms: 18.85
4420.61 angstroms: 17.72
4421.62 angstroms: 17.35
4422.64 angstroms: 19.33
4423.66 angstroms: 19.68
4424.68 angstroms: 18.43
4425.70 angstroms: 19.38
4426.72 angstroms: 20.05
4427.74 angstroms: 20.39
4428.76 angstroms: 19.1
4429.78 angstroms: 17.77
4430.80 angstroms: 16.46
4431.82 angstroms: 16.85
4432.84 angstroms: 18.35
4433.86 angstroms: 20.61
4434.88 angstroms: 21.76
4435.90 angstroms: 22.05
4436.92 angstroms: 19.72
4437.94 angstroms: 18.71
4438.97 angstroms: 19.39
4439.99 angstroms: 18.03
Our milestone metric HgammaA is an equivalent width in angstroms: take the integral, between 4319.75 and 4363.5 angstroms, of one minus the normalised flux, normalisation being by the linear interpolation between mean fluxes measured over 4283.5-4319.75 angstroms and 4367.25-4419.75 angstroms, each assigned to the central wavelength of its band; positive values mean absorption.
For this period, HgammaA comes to 1.2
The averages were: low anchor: 18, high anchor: 18.4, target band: 17.7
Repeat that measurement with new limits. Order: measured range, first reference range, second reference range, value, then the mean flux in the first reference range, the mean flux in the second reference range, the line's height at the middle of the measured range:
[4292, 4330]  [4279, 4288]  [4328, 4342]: 0.3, 18.3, 17.5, 17.9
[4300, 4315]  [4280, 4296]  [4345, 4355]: 1.0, 18.9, 17.4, 18.5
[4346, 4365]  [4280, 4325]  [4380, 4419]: 0.5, 18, 18.3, 18.2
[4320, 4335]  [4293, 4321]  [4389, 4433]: 0.0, 17.7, 18.8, 17.9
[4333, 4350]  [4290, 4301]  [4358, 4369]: 1.0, 18.4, 18.5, 18.5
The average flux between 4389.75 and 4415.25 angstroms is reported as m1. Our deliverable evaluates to 18.8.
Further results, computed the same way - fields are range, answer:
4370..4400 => 17.9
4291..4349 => 17.8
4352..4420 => 18.4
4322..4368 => 17.7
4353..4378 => 18.6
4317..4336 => 17.8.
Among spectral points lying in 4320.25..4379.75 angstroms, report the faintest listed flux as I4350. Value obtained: 12.31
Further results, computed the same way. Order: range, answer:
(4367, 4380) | 15.93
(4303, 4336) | 13.37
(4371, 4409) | 14.72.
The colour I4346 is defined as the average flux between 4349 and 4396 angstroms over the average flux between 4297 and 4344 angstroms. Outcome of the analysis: 1.02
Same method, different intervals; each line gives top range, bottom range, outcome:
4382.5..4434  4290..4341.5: 1.05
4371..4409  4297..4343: 1.05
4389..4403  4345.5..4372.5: 1.01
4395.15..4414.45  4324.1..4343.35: 1.10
